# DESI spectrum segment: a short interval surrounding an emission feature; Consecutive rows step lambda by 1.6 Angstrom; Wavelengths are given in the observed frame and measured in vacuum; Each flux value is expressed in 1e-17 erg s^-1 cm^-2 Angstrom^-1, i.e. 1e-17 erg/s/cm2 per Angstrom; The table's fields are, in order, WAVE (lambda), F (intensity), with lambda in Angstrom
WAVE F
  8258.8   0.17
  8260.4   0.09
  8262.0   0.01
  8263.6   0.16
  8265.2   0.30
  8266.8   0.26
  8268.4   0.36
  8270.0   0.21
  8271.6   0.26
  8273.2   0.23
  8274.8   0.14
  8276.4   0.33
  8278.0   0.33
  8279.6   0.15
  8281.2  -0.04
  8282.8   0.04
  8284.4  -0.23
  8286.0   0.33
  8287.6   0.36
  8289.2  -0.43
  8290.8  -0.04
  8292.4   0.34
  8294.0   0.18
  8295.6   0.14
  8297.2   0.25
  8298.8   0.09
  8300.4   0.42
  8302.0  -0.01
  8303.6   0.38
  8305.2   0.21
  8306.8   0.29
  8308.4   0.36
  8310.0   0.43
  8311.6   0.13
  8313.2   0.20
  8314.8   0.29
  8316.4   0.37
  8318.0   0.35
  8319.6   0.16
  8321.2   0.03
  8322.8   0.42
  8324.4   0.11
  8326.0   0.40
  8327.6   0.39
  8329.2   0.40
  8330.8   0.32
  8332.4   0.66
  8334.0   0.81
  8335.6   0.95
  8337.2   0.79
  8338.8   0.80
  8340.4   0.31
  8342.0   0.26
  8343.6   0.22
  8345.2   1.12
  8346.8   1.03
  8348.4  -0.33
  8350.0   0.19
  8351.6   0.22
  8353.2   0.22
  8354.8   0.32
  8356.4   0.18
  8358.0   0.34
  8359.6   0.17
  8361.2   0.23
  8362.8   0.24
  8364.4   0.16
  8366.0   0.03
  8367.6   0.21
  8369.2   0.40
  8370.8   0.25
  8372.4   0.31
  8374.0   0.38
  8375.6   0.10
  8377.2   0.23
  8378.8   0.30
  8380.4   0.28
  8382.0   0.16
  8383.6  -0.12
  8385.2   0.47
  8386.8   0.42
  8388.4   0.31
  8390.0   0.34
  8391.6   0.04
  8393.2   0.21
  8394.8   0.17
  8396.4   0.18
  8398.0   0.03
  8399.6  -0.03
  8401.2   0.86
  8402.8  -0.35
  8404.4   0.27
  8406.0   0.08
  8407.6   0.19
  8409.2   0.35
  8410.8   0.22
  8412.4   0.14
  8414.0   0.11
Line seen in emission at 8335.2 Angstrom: H-beta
